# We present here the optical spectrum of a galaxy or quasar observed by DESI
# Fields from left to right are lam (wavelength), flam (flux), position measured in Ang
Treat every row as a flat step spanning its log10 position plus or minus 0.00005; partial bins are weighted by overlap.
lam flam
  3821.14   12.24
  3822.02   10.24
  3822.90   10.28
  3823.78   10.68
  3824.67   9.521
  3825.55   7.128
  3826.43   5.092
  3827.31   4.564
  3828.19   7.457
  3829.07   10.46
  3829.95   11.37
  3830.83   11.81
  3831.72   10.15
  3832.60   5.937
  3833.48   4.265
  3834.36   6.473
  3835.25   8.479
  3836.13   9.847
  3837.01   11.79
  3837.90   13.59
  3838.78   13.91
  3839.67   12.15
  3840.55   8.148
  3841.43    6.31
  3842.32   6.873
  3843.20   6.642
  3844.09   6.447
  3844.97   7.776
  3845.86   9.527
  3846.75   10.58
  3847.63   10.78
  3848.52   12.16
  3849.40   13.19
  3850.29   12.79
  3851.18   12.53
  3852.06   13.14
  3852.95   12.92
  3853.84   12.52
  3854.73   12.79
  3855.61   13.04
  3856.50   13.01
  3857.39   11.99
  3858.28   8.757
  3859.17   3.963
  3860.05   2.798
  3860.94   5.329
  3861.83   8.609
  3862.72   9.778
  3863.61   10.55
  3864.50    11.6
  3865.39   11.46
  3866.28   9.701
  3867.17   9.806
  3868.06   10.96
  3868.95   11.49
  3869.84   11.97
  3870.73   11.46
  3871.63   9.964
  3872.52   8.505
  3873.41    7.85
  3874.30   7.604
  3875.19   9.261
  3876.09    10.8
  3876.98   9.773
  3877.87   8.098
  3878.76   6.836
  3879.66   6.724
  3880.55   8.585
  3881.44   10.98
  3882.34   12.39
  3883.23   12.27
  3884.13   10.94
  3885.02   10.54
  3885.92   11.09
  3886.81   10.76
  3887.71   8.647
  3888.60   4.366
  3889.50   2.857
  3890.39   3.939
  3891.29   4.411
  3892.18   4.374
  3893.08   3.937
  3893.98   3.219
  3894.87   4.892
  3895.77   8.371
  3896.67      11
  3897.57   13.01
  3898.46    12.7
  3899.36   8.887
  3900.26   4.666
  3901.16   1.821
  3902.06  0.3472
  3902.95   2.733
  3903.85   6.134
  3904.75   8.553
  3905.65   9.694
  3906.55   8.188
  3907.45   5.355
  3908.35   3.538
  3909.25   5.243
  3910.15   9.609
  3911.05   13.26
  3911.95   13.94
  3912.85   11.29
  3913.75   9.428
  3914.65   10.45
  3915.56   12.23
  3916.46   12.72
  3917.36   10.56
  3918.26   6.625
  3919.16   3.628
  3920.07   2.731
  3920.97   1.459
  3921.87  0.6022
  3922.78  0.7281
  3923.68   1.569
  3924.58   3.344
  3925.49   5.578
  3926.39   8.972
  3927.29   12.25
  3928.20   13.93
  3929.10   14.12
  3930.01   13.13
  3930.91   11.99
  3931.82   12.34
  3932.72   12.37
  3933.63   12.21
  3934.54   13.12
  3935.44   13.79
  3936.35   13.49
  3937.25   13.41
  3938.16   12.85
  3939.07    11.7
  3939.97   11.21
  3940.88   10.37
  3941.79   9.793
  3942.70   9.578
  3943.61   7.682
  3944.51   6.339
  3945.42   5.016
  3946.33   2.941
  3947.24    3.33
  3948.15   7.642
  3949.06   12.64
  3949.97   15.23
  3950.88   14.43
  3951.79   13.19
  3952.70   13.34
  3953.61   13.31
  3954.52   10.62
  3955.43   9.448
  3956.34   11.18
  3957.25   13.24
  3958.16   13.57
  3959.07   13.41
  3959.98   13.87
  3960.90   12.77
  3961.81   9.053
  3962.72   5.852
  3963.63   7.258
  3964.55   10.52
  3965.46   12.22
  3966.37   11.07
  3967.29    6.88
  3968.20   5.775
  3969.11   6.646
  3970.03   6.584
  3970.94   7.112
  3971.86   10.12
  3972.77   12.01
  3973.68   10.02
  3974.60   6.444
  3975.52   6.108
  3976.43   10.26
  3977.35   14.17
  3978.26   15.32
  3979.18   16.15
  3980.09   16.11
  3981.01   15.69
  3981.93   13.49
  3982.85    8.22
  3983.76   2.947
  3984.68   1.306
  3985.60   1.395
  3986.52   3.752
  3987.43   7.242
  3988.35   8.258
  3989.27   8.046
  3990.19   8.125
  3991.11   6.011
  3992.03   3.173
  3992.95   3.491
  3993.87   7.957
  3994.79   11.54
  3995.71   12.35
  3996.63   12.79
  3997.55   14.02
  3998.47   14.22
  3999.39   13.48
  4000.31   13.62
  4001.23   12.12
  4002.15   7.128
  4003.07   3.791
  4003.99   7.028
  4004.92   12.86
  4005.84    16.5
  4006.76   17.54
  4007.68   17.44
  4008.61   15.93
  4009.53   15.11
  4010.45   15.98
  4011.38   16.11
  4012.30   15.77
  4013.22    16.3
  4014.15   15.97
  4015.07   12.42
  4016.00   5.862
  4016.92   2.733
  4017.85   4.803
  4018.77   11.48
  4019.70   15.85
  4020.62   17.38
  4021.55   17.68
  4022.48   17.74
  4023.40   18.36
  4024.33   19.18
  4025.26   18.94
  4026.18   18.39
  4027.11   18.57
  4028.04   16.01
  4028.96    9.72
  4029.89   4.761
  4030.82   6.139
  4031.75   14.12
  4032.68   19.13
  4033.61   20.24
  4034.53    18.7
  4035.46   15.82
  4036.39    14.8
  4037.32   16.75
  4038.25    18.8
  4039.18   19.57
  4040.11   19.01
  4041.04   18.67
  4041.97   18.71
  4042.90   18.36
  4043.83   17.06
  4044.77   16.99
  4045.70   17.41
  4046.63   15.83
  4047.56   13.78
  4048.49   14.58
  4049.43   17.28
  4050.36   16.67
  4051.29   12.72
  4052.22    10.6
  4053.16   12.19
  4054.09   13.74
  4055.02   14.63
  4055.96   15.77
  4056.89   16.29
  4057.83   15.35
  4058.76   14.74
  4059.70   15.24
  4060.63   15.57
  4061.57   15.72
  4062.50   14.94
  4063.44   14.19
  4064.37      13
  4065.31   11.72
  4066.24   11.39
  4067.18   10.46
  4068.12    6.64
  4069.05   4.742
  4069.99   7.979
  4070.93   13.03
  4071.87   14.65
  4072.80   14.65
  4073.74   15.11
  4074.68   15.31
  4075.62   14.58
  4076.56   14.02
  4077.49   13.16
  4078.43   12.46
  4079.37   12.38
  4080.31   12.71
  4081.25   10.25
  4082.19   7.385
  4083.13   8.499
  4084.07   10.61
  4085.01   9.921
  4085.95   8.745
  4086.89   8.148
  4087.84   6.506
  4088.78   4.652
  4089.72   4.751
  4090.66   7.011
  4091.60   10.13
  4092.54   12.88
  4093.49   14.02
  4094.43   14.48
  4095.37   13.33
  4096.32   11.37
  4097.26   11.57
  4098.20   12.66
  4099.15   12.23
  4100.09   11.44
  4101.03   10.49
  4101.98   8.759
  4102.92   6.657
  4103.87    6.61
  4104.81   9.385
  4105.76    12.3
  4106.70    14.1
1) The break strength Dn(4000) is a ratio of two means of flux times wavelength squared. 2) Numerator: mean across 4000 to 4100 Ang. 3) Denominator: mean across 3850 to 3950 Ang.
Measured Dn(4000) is 1.63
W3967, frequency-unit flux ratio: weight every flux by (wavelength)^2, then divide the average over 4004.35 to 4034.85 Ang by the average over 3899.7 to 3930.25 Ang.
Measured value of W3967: 2.12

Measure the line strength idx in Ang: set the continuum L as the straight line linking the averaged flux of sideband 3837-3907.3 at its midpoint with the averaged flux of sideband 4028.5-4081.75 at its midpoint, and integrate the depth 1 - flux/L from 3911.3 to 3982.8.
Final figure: 6.9 Ang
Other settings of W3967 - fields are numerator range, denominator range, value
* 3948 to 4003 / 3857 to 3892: 1.19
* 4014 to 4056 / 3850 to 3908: 1.88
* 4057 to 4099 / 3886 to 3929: 1.80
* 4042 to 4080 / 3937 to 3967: 1.40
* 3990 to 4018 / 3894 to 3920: 1.50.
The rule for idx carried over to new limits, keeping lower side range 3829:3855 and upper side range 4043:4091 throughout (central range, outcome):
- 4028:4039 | -2.25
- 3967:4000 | 7.15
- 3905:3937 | 5.86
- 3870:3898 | 5.95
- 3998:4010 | -0.99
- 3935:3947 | 1.55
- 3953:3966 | 0.22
